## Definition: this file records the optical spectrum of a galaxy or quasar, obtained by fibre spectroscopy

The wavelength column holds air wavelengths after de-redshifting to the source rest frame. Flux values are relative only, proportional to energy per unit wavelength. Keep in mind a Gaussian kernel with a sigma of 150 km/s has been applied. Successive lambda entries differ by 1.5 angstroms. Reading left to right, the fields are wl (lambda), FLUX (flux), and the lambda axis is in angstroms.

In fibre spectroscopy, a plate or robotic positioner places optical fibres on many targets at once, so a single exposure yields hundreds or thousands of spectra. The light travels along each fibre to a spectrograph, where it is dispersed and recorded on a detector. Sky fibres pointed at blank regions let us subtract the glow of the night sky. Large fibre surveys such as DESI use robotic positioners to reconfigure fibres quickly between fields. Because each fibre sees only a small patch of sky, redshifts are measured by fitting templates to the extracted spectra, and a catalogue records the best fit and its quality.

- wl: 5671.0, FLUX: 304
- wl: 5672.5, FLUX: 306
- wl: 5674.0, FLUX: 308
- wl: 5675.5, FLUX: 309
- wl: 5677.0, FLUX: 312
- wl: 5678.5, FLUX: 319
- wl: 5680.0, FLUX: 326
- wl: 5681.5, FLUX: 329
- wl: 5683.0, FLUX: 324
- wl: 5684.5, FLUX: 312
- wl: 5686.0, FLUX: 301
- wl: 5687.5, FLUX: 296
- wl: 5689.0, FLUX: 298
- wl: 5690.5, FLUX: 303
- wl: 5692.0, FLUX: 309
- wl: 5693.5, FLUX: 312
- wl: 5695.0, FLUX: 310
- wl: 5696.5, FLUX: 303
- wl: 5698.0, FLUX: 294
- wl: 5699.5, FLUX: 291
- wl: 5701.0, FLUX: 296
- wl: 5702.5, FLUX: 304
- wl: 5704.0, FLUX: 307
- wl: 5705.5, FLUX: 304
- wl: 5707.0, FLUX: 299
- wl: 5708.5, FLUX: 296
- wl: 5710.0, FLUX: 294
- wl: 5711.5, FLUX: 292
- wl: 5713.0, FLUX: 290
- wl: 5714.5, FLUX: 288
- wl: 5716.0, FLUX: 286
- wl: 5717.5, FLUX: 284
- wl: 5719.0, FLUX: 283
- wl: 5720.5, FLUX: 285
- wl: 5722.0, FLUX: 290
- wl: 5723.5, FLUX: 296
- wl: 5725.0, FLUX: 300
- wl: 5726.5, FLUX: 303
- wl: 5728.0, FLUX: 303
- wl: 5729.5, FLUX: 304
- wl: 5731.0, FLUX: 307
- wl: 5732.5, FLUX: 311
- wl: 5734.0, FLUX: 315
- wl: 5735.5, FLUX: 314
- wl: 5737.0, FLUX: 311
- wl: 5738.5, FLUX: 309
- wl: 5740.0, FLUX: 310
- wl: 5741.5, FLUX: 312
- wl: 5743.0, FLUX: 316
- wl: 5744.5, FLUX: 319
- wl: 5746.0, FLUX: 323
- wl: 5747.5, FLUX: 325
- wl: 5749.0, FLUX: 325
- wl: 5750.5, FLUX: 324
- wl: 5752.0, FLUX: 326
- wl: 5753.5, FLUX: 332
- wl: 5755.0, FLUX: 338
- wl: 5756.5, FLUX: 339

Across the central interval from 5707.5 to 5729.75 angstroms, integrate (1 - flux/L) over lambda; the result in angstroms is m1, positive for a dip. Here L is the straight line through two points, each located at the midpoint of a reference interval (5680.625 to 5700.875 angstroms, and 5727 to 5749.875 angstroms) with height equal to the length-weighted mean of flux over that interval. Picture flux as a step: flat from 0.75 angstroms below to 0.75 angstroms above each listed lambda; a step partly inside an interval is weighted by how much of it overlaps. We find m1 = 1.27 angstroms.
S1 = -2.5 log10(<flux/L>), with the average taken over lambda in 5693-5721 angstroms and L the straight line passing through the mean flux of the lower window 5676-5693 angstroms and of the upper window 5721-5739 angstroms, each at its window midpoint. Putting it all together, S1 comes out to 0.05 mag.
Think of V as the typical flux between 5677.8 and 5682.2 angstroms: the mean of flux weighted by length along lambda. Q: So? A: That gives 325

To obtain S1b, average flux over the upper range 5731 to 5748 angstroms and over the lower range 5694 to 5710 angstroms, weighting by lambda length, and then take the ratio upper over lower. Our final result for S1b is 1.05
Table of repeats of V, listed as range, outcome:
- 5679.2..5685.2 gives 323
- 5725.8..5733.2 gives 306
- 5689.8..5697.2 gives 307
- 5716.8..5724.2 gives 288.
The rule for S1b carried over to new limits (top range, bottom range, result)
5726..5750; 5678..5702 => 1.02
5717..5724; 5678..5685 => 0.89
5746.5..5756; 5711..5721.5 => 1.15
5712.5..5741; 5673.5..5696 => 0.96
